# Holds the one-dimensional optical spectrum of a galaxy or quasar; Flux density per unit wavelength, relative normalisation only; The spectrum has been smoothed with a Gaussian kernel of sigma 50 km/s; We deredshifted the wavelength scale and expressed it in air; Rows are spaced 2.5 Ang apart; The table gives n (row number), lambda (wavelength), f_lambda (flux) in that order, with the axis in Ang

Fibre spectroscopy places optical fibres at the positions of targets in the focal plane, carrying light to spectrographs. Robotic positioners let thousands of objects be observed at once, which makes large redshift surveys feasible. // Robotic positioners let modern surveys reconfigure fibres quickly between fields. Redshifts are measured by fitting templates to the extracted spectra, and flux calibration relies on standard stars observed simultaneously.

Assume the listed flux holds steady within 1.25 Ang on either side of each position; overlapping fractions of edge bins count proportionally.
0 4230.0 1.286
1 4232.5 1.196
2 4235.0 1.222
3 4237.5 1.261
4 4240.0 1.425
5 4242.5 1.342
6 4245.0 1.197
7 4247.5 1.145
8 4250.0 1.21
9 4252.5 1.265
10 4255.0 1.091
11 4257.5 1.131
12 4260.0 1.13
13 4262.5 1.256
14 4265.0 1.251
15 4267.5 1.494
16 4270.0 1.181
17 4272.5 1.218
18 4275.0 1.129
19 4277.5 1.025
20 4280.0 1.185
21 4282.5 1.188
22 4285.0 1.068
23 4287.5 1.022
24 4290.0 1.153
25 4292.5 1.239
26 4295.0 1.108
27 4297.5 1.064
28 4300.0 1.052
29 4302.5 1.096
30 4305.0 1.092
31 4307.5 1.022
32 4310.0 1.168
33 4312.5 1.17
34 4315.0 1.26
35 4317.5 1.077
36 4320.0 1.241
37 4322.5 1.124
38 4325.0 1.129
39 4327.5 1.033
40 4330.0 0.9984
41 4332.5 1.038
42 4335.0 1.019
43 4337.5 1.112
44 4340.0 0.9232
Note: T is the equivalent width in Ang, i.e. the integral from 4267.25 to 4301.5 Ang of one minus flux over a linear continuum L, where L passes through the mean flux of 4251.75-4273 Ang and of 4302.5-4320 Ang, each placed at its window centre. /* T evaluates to 1.3 Ang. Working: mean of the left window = 1.22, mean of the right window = 1.14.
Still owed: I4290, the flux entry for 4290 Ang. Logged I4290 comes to 1.153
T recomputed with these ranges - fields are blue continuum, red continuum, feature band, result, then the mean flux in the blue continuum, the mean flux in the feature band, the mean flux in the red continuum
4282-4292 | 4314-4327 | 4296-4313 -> 0.7 Ang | 1.11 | 1.09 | 1.16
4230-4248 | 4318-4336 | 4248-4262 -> 0.7 Ang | 1.26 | 1.17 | 1.08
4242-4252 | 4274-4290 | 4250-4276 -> -1.1 Ang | 1.22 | 1.22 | 1.11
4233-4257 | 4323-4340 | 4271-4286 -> 0.3 Ang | 1.24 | 1.14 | 1.05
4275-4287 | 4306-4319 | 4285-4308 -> 0.6 Ang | 1.11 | 1.1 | 1.14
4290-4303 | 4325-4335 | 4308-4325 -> -1.5 Ang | 1.12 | 1.16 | 1.04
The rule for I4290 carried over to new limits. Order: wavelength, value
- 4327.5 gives 1.033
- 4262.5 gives 1.256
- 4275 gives 1.129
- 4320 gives 1.241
